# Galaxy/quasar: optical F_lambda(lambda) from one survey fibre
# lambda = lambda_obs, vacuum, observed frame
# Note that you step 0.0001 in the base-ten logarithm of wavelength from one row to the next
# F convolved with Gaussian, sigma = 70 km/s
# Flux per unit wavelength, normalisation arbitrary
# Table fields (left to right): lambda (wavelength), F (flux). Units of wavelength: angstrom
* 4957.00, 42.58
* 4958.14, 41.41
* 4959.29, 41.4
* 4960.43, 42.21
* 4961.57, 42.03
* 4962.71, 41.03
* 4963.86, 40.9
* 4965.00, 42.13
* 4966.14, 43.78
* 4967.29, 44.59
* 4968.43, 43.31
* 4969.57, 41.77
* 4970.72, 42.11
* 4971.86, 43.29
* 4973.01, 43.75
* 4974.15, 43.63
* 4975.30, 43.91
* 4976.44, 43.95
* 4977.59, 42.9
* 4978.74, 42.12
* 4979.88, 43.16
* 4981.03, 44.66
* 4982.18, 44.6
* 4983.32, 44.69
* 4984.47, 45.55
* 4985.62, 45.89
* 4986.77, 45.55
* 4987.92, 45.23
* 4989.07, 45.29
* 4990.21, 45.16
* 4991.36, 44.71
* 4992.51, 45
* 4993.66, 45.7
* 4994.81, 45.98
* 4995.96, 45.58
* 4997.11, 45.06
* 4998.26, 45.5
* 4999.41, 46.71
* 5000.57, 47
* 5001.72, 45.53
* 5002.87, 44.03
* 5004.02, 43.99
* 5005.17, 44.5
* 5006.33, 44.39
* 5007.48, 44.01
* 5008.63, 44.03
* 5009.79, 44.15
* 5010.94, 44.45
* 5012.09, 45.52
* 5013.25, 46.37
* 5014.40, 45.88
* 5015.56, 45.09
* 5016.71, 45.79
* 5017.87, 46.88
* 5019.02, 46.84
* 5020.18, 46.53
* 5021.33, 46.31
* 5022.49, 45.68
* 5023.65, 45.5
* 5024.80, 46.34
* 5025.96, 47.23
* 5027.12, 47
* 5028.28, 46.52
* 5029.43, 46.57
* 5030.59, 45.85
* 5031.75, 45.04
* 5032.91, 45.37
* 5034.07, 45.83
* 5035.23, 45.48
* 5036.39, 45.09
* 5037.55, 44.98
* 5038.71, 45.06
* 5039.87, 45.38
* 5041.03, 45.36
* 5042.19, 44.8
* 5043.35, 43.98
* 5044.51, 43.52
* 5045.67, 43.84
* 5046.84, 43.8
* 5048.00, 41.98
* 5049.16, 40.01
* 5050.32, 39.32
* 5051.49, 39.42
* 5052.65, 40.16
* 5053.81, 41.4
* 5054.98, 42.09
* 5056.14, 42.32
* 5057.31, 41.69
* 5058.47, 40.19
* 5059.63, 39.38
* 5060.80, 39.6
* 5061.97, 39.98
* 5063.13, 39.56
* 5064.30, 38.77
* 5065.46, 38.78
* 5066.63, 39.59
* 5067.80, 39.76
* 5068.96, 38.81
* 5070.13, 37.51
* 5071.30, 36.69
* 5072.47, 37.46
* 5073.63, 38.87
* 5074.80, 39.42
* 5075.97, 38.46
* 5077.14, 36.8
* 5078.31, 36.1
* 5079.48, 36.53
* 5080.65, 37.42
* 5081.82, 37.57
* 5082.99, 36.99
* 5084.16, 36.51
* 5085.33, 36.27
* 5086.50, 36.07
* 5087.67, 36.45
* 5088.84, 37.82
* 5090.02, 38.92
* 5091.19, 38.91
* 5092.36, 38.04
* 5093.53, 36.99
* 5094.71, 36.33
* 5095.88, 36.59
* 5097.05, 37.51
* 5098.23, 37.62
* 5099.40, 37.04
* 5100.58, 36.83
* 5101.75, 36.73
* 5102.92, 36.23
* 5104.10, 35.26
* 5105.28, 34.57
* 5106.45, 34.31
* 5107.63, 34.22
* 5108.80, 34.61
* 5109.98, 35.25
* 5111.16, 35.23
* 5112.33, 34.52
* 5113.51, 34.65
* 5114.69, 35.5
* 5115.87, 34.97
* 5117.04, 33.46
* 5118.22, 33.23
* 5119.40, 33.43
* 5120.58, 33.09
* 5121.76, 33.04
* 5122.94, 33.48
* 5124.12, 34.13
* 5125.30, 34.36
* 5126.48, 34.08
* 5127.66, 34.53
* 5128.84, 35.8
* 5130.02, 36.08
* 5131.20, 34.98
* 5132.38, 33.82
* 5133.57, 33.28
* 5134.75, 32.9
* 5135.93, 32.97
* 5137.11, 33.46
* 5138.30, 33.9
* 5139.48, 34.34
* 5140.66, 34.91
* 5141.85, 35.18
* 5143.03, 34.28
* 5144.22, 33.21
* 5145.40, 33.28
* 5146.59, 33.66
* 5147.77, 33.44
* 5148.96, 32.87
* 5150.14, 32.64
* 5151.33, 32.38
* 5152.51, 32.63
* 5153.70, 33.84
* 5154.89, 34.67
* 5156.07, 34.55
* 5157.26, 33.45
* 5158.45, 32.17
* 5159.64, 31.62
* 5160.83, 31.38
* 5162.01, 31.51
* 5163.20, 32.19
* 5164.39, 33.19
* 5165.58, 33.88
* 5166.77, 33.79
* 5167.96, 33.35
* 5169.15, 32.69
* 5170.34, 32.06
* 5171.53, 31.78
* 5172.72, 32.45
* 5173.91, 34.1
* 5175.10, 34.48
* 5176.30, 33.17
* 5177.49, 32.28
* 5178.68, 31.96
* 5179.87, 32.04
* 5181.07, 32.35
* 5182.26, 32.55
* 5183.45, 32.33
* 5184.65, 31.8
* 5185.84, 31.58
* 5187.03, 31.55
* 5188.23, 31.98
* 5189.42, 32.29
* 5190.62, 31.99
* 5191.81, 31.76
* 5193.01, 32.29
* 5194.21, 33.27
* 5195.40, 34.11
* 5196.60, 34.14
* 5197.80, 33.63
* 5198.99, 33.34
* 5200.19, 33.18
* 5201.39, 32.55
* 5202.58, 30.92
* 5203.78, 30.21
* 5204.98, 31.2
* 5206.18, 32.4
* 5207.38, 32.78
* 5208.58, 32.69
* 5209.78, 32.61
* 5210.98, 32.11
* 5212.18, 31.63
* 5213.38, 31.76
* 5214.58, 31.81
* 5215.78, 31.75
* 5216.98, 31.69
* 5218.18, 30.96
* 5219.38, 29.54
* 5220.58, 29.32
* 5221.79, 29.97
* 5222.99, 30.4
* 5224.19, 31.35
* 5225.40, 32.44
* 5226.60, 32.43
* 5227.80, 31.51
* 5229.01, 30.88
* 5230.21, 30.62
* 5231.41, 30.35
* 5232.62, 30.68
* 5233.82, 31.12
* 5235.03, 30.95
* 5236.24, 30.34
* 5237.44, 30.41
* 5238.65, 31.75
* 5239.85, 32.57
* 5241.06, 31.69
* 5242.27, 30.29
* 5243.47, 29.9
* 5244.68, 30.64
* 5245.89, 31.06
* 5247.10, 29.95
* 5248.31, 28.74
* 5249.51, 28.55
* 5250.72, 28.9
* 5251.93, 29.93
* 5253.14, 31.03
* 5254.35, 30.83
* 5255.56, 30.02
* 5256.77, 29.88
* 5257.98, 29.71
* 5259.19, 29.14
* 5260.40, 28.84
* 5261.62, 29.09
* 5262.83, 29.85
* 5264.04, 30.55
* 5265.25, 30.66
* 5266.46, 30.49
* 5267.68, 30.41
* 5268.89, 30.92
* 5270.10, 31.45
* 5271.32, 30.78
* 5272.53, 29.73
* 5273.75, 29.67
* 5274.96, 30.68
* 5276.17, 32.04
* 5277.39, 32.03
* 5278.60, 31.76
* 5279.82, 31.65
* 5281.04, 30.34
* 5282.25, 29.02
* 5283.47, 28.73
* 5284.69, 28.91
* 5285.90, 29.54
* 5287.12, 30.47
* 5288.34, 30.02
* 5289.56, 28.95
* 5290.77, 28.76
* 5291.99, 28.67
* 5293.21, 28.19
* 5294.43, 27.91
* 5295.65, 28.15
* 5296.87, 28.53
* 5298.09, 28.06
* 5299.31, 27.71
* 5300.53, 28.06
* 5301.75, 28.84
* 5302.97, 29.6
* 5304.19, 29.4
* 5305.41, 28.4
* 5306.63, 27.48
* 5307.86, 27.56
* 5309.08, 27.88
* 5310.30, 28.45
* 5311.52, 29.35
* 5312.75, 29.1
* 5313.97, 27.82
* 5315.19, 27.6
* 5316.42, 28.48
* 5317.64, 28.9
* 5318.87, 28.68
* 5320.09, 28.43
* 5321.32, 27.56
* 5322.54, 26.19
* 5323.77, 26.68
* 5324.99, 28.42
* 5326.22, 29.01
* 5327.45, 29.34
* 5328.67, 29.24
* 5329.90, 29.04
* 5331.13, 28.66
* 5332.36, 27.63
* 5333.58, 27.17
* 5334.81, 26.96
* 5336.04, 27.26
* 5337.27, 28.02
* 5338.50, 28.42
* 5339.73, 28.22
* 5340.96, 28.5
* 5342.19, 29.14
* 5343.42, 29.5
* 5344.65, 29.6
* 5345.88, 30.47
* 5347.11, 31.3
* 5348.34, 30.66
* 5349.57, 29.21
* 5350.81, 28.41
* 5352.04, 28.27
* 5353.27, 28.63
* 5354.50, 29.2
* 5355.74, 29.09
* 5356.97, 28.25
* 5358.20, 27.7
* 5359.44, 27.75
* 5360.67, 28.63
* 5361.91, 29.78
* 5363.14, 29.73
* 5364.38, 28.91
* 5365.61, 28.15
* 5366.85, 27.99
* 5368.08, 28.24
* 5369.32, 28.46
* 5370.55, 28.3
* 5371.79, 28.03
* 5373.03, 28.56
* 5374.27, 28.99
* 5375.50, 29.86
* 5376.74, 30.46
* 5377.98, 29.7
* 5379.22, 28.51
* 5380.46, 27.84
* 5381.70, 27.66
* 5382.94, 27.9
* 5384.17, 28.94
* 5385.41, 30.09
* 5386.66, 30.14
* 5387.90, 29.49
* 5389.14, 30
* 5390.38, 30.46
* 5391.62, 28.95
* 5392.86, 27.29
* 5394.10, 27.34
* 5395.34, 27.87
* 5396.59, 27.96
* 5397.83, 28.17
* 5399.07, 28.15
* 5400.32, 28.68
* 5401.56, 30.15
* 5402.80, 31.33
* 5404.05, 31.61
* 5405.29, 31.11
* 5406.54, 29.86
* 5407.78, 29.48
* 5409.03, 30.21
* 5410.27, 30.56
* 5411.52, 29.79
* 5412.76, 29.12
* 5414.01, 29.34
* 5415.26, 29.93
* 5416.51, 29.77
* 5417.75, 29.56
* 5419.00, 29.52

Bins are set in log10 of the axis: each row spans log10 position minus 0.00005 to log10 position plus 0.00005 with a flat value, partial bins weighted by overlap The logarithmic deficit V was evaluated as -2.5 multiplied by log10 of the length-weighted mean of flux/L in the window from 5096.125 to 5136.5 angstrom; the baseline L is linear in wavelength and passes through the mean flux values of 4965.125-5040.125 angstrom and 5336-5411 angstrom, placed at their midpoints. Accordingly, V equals 0.16 mag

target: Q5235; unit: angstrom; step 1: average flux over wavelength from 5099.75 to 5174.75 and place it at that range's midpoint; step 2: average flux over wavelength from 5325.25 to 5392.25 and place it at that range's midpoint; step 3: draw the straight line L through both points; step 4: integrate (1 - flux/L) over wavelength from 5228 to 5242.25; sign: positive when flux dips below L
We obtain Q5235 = 0.3 angstrom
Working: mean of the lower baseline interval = 33.9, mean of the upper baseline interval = 28.9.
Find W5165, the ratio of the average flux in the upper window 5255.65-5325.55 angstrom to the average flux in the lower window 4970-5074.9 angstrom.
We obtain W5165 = 0.67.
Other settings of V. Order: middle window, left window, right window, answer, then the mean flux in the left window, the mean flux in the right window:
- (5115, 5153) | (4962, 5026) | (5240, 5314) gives 0.10 mag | 44.7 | 29.6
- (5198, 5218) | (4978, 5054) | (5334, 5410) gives 0.13 mag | 44.8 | 29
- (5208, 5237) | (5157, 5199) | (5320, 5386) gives 0.01 mag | 32.6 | 28.6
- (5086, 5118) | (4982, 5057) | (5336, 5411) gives 0.14 mag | 44.8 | 29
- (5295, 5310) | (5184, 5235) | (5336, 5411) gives 0.07 mag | 31.8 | 29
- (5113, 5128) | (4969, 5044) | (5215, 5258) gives 0.12 mag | 45.1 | 30.6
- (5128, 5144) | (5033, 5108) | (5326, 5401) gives 0.08 mag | 39.4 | 28.8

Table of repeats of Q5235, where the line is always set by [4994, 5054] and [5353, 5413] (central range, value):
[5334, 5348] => 0.9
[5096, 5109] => 1.7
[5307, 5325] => 2.2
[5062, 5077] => 1.5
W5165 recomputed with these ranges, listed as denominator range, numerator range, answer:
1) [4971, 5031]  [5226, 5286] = 0.67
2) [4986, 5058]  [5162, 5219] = 0.72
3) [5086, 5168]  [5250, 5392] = 0.84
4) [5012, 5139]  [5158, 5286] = 0.80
